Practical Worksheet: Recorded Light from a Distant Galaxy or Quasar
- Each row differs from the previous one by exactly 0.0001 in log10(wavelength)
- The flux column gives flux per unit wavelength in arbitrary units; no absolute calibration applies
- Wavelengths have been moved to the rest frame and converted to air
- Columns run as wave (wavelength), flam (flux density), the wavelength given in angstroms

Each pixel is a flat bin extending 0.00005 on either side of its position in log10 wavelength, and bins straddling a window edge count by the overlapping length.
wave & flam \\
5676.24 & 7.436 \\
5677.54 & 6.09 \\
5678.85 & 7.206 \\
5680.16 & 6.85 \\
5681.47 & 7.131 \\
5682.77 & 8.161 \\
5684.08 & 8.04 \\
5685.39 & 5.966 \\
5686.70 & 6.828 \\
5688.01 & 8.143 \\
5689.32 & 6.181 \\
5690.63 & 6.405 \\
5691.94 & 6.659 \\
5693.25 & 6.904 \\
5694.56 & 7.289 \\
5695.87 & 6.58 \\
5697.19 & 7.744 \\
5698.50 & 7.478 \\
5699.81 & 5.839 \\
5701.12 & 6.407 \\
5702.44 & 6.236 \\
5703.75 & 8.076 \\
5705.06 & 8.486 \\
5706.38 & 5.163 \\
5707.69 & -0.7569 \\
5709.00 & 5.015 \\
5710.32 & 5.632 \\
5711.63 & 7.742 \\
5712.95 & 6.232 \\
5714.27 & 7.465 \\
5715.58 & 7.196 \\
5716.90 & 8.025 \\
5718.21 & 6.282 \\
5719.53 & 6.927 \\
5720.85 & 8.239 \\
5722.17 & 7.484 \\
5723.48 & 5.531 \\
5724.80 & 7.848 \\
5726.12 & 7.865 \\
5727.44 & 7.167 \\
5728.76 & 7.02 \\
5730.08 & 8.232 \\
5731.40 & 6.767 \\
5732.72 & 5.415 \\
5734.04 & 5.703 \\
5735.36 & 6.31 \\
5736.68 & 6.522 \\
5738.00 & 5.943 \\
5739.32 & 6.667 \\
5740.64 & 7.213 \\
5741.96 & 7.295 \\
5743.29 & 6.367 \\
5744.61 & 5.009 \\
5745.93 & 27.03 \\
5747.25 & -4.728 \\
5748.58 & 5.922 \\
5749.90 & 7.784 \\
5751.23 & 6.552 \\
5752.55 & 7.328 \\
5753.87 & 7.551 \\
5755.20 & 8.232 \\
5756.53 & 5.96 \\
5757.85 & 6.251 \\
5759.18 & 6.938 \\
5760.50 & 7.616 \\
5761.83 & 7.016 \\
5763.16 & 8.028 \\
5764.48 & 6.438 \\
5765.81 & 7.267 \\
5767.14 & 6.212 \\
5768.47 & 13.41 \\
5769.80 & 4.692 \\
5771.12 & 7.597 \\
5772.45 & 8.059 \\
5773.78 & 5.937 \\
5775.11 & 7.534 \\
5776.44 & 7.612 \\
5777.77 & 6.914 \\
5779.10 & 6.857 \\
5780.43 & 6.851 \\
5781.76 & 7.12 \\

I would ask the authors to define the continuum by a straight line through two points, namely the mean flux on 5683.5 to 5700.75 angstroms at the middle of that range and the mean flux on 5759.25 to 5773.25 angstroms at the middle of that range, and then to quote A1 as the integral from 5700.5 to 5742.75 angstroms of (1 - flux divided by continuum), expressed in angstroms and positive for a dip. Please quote 3.4 angstroms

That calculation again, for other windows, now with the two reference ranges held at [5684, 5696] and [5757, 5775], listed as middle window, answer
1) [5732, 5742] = 1.2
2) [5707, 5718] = 1.8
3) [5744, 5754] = -0.8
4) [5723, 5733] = 0.0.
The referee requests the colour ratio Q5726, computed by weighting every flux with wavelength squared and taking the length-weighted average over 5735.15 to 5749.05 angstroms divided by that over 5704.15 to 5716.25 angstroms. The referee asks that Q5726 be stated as 1.26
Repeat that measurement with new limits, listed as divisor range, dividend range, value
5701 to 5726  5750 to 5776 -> 1.14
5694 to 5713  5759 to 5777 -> 1.23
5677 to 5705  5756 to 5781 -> 1.06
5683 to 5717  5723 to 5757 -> 1.10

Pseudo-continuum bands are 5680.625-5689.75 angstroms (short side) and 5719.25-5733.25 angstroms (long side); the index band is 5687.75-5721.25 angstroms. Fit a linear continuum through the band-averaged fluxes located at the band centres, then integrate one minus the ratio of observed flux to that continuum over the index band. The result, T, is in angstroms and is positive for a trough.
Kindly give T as 2.91 angstroms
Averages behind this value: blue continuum 7.23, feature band 6.57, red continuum 7.15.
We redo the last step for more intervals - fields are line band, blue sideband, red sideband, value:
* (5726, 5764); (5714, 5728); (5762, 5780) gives 1.1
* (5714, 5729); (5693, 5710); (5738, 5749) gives -1.0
